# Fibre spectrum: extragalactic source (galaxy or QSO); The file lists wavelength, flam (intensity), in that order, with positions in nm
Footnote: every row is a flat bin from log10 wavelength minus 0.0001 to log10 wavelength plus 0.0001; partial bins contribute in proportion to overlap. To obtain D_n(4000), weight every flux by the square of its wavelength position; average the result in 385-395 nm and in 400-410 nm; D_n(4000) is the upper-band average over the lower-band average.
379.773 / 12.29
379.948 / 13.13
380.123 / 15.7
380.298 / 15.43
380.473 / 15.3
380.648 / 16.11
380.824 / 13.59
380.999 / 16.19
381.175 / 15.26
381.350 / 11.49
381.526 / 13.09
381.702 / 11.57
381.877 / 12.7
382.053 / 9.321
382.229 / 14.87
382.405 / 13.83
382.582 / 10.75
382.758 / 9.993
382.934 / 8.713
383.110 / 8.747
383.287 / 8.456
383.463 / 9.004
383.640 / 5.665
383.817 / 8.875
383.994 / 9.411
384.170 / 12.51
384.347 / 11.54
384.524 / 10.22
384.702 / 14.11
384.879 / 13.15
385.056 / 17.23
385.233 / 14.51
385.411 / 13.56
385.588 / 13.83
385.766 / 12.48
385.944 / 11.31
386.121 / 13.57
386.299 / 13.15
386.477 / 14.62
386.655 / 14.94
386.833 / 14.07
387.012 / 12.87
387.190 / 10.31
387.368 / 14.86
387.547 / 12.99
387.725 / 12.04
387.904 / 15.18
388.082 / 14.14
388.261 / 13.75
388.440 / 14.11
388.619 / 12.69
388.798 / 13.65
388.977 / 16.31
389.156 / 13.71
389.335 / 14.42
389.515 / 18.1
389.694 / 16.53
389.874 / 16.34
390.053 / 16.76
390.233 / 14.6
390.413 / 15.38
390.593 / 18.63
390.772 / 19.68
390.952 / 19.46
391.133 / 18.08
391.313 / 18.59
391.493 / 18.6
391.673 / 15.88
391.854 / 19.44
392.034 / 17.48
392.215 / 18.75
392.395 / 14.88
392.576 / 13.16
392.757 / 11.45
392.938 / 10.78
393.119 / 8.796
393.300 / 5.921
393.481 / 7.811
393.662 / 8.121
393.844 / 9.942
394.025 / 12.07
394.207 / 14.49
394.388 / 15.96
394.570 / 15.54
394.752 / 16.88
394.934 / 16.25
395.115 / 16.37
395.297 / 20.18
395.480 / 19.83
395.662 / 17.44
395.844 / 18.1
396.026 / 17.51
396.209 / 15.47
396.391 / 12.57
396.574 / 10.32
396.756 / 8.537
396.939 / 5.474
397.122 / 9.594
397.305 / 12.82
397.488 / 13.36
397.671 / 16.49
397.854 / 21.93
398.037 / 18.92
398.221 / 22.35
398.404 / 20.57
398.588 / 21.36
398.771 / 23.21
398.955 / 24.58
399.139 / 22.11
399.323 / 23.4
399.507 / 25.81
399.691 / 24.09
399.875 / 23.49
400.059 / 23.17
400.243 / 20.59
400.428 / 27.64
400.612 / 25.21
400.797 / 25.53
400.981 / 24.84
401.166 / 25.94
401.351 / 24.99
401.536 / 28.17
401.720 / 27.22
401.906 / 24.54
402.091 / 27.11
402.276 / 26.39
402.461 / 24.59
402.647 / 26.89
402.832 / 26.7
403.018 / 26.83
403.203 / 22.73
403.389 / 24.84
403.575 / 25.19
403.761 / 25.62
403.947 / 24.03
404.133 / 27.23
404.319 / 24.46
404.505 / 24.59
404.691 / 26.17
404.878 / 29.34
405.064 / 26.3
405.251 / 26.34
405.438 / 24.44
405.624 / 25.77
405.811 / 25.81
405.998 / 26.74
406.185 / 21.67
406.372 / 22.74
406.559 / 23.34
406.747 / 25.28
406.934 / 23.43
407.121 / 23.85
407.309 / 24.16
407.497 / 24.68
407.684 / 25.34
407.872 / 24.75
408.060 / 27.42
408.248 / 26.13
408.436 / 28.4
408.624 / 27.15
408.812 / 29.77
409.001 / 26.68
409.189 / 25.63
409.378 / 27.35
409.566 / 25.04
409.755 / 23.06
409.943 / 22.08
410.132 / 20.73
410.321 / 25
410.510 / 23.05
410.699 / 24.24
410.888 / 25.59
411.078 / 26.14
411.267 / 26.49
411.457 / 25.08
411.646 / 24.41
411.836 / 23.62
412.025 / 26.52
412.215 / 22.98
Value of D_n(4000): 1.9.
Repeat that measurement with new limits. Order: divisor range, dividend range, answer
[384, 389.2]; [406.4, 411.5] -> 2.09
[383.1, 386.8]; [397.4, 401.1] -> 2.00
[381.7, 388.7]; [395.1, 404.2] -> 1.89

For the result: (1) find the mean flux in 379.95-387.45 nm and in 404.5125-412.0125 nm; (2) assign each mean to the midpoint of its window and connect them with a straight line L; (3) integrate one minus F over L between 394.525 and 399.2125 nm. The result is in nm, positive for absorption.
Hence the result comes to 0.62 nm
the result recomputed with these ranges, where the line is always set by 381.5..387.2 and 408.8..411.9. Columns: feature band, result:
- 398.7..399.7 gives -0.24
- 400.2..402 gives -0.48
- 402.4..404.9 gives -0.47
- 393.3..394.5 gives 0.41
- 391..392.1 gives -0.18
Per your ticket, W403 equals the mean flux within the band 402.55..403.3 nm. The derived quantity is 25.8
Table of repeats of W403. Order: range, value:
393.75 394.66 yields 13.6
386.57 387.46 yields 13.4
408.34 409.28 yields 27.5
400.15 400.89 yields 24.7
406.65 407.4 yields 24.2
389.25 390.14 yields 16.4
